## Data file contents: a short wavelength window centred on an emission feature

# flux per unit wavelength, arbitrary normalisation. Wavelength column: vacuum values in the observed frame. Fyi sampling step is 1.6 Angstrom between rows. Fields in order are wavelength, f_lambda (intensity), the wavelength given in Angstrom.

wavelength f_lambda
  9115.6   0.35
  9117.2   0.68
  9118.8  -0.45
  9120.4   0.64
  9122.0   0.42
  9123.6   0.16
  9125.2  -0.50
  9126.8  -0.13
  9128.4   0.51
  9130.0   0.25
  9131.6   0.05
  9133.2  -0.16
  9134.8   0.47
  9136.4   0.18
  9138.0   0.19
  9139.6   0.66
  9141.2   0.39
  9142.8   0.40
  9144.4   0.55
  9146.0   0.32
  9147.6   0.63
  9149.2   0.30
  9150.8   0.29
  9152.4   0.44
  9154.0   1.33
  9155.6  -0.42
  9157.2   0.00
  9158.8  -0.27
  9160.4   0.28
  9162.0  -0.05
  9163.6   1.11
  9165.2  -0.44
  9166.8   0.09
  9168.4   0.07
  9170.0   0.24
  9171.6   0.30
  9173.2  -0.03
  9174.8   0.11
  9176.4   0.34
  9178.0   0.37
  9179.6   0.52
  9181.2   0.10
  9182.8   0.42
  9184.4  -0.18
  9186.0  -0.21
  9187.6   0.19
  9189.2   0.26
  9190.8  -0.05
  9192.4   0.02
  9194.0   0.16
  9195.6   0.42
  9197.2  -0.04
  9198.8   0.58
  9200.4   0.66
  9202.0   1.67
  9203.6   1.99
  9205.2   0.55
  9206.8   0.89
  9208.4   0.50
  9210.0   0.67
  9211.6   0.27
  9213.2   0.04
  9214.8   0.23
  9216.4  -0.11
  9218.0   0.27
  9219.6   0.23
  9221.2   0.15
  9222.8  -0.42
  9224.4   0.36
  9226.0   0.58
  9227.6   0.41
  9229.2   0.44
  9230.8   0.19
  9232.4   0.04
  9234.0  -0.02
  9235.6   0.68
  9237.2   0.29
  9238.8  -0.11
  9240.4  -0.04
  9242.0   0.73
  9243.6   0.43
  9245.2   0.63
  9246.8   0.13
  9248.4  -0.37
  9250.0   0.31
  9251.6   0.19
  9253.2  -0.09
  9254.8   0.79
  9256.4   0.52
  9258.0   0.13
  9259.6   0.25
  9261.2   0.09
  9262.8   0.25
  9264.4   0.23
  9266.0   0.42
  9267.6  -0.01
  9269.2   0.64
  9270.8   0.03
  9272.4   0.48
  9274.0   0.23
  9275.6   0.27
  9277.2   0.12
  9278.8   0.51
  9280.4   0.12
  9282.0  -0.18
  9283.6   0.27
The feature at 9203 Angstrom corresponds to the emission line H-gamma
